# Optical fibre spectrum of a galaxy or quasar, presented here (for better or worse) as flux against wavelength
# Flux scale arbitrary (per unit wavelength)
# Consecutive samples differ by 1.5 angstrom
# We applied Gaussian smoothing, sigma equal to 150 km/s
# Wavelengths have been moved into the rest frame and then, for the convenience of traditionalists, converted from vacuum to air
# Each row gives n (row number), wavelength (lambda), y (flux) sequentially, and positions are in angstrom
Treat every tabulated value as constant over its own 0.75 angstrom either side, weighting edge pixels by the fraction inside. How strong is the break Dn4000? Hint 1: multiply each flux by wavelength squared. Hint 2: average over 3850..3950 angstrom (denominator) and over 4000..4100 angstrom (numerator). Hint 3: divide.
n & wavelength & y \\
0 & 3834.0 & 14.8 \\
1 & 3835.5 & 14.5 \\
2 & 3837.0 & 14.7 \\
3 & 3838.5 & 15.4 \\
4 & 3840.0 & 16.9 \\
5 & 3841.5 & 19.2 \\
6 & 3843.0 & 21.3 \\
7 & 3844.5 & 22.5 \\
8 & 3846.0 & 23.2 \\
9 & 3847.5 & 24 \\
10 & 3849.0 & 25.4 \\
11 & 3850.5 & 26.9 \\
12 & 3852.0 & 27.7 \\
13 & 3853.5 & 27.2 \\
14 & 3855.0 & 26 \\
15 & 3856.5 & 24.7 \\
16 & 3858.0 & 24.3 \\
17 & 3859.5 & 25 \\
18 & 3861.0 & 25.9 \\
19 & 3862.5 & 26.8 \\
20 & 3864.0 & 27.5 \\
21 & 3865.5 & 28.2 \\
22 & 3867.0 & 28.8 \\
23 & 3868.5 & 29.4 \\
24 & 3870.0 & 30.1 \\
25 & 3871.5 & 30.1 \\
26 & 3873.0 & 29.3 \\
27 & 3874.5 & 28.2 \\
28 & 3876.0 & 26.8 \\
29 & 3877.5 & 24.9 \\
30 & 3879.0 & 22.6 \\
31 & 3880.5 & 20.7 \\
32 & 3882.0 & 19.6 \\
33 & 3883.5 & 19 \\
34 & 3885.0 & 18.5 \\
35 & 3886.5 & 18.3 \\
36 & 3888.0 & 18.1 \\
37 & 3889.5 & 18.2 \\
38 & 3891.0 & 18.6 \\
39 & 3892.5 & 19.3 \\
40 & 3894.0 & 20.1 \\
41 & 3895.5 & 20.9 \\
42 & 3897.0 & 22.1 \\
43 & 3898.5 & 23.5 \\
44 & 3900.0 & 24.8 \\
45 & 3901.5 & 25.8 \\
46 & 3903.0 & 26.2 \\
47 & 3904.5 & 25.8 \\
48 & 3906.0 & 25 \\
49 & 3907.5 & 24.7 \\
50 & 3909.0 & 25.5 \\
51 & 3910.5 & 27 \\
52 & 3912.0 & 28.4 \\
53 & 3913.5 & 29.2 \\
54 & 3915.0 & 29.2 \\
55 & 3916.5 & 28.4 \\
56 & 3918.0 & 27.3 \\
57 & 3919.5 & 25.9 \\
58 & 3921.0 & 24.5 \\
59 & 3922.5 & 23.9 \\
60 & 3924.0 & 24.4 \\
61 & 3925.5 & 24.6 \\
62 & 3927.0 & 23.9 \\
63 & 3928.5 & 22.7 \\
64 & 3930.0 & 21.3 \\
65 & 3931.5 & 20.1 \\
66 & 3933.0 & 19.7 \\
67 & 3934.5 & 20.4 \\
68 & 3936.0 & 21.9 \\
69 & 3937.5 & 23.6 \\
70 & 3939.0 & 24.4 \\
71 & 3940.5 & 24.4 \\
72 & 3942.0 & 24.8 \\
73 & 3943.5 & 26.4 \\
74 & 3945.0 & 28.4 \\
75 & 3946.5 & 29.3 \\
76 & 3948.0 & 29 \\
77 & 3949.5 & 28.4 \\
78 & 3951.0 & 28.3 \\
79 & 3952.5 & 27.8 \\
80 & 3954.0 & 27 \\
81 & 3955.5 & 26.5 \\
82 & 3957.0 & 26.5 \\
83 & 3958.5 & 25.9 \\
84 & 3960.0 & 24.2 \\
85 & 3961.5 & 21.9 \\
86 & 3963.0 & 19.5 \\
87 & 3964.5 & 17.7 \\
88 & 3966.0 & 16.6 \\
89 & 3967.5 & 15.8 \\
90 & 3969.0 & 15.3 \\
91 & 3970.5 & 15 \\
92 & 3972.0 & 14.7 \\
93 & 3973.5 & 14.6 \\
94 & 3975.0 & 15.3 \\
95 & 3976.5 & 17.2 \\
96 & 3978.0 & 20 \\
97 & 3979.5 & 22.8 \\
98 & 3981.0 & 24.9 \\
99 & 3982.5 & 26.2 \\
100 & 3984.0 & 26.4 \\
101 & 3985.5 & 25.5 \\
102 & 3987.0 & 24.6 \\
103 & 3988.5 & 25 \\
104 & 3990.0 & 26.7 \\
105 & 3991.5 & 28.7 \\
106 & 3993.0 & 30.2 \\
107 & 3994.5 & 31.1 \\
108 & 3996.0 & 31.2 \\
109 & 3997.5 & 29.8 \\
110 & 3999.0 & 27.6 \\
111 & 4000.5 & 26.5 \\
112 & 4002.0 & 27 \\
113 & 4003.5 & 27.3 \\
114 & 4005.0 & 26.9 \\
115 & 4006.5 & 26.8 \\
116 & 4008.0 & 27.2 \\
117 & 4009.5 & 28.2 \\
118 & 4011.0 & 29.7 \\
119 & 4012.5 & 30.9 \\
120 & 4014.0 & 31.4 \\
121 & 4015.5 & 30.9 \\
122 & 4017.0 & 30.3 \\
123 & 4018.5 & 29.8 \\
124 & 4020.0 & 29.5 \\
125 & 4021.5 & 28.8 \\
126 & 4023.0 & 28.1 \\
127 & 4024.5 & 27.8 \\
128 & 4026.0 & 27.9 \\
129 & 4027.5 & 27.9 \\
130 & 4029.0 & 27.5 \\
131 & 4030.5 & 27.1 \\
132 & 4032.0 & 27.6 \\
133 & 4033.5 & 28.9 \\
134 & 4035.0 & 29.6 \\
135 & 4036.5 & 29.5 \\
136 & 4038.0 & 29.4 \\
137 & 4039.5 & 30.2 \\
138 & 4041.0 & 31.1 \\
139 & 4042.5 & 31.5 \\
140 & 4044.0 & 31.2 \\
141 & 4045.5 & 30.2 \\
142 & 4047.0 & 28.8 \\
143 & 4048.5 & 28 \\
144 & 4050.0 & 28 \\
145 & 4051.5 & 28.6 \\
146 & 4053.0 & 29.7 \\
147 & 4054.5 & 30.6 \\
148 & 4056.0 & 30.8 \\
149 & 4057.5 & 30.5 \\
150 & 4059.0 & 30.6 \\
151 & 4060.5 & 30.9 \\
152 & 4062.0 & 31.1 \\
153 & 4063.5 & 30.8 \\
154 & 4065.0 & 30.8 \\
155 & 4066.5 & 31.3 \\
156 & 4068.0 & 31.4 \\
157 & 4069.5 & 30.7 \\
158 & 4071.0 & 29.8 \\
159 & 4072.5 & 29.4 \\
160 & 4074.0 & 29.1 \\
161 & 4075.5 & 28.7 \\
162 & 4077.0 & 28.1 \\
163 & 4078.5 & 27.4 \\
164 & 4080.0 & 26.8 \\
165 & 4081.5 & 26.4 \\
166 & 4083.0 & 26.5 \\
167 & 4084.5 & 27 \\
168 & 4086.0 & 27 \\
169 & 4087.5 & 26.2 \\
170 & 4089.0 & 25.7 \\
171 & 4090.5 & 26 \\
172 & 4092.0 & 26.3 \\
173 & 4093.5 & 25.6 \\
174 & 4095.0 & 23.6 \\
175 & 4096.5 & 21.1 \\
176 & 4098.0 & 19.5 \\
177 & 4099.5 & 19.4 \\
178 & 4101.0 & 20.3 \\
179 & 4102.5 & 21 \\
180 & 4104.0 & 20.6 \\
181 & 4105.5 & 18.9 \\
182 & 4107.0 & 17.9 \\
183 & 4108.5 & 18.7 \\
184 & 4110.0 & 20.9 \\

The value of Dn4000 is 1.24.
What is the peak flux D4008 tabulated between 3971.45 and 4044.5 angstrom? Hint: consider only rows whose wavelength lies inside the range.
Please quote 31.5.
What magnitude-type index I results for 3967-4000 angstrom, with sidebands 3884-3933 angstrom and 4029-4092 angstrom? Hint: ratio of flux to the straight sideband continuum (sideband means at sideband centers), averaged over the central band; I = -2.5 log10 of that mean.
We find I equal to 0.14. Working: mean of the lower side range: 23.5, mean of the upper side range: 29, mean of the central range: 23.2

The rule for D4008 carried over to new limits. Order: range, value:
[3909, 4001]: 31.2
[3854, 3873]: 30.1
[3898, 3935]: 29.2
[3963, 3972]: 19.5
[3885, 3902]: 25.8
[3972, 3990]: 26.7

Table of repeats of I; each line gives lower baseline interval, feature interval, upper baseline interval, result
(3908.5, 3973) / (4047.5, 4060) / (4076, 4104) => -0.21 mag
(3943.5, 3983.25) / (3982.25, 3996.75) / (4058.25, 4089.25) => -0.16 mag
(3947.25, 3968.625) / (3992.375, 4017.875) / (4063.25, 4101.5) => -0.17 mag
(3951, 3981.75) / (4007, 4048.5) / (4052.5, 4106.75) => -0.22 mag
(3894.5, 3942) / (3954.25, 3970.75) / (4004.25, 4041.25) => 0.25 mag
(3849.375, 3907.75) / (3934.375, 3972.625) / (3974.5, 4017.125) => 0.11 mag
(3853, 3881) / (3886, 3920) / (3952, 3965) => 0.07 mag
